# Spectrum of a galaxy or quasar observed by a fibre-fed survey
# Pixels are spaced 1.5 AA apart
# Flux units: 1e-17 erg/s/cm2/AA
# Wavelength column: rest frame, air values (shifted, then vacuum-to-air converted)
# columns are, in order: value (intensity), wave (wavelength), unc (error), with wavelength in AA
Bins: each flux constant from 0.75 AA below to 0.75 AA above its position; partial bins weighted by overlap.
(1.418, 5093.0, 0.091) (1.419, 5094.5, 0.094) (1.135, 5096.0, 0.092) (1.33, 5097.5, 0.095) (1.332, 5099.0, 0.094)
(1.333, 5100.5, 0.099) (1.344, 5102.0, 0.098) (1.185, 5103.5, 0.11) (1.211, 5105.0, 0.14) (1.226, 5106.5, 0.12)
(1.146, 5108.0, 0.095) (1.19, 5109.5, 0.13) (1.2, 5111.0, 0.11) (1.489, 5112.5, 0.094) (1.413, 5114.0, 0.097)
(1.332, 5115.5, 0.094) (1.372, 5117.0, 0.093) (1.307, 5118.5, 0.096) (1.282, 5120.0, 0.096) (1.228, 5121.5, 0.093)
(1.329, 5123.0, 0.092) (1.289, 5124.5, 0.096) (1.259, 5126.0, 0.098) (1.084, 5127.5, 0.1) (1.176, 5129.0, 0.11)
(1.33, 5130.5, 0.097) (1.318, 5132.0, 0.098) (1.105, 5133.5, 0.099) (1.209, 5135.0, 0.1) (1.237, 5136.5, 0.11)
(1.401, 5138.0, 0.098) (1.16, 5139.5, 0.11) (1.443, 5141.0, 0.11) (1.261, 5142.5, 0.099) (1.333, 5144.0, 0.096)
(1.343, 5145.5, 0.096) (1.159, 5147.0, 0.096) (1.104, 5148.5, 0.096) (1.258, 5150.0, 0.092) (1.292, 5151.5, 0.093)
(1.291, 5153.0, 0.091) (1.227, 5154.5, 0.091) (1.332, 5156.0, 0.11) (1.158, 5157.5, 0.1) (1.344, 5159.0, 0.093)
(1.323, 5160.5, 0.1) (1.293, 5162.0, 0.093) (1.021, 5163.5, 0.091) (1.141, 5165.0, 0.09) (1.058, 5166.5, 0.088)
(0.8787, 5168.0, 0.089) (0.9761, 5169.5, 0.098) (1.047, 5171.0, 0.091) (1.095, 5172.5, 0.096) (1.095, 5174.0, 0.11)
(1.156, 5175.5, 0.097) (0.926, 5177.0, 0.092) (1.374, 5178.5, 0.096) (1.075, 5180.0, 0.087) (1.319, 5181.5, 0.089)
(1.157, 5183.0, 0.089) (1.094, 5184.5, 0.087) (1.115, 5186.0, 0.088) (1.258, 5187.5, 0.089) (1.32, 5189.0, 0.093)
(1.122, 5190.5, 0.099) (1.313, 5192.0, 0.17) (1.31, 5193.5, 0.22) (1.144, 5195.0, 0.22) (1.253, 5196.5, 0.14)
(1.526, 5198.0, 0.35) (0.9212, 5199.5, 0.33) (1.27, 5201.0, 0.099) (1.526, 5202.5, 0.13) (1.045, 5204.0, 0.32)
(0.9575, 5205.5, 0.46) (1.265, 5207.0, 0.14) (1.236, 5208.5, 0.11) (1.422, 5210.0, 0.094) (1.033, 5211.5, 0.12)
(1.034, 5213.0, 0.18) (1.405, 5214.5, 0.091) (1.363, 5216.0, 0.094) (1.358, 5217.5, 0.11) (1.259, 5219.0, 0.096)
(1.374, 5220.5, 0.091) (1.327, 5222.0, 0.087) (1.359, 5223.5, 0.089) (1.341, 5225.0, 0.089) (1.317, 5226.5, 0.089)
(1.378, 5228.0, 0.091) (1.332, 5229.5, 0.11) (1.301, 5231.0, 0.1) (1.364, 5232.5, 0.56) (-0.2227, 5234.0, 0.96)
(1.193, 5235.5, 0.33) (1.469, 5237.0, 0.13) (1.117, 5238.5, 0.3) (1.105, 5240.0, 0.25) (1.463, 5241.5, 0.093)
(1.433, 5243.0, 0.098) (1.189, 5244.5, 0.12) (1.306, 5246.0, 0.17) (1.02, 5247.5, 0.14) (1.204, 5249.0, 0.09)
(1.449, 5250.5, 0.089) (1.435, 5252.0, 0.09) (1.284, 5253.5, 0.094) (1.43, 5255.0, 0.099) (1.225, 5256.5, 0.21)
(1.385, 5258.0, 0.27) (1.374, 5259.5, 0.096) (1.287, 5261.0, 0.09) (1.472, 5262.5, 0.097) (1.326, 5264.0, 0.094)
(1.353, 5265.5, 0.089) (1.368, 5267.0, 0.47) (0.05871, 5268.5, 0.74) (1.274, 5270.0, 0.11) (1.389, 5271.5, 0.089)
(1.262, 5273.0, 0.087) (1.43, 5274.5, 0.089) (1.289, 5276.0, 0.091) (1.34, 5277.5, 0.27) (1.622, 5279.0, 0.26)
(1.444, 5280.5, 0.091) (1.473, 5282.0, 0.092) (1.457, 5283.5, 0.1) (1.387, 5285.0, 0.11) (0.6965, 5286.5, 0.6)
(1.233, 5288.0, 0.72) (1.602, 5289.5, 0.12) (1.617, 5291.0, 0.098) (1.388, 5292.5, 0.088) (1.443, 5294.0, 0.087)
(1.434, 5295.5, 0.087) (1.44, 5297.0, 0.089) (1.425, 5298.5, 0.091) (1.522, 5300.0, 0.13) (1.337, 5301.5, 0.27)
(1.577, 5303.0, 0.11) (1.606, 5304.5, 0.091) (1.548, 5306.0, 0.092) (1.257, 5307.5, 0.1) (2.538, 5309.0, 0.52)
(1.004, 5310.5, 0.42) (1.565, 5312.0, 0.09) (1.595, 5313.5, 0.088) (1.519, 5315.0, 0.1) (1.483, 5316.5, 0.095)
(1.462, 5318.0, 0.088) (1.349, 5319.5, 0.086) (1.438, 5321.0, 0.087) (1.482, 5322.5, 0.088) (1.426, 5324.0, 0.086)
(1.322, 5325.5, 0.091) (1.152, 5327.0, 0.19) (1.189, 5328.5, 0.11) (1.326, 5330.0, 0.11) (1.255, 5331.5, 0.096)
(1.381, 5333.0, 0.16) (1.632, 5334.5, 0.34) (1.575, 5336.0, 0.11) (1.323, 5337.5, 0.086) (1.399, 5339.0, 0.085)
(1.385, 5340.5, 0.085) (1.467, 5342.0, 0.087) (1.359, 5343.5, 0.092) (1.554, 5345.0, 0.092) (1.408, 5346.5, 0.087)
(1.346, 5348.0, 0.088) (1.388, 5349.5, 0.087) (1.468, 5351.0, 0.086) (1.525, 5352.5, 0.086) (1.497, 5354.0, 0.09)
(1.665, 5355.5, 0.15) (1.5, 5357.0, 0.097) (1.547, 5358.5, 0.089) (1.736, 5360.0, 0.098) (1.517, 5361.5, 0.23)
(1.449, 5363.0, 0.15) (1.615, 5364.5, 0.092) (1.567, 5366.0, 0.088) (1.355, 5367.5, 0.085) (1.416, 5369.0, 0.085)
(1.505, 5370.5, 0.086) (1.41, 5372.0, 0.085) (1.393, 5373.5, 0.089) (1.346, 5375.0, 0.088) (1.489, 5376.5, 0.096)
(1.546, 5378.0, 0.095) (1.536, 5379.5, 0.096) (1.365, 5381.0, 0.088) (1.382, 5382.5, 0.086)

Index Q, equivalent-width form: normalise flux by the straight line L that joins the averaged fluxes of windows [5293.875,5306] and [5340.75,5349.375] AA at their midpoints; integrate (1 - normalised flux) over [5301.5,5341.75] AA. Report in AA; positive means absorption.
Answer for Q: 0.0 AA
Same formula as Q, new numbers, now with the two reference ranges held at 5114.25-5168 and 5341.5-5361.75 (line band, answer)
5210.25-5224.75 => 0.57 AA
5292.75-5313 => -1.02 AA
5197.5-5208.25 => 0.91 AA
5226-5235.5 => 1.91 AA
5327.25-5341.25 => 0.96 AA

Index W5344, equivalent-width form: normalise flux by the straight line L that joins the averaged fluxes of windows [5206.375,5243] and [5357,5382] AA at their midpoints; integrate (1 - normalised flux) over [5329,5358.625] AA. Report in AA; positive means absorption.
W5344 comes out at -0.1 AA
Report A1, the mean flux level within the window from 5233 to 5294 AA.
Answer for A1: 1.27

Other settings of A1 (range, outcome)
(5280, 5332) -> 1.43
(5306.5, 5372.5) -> 1.46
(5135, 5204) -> 1.21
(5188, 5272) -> 1.24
